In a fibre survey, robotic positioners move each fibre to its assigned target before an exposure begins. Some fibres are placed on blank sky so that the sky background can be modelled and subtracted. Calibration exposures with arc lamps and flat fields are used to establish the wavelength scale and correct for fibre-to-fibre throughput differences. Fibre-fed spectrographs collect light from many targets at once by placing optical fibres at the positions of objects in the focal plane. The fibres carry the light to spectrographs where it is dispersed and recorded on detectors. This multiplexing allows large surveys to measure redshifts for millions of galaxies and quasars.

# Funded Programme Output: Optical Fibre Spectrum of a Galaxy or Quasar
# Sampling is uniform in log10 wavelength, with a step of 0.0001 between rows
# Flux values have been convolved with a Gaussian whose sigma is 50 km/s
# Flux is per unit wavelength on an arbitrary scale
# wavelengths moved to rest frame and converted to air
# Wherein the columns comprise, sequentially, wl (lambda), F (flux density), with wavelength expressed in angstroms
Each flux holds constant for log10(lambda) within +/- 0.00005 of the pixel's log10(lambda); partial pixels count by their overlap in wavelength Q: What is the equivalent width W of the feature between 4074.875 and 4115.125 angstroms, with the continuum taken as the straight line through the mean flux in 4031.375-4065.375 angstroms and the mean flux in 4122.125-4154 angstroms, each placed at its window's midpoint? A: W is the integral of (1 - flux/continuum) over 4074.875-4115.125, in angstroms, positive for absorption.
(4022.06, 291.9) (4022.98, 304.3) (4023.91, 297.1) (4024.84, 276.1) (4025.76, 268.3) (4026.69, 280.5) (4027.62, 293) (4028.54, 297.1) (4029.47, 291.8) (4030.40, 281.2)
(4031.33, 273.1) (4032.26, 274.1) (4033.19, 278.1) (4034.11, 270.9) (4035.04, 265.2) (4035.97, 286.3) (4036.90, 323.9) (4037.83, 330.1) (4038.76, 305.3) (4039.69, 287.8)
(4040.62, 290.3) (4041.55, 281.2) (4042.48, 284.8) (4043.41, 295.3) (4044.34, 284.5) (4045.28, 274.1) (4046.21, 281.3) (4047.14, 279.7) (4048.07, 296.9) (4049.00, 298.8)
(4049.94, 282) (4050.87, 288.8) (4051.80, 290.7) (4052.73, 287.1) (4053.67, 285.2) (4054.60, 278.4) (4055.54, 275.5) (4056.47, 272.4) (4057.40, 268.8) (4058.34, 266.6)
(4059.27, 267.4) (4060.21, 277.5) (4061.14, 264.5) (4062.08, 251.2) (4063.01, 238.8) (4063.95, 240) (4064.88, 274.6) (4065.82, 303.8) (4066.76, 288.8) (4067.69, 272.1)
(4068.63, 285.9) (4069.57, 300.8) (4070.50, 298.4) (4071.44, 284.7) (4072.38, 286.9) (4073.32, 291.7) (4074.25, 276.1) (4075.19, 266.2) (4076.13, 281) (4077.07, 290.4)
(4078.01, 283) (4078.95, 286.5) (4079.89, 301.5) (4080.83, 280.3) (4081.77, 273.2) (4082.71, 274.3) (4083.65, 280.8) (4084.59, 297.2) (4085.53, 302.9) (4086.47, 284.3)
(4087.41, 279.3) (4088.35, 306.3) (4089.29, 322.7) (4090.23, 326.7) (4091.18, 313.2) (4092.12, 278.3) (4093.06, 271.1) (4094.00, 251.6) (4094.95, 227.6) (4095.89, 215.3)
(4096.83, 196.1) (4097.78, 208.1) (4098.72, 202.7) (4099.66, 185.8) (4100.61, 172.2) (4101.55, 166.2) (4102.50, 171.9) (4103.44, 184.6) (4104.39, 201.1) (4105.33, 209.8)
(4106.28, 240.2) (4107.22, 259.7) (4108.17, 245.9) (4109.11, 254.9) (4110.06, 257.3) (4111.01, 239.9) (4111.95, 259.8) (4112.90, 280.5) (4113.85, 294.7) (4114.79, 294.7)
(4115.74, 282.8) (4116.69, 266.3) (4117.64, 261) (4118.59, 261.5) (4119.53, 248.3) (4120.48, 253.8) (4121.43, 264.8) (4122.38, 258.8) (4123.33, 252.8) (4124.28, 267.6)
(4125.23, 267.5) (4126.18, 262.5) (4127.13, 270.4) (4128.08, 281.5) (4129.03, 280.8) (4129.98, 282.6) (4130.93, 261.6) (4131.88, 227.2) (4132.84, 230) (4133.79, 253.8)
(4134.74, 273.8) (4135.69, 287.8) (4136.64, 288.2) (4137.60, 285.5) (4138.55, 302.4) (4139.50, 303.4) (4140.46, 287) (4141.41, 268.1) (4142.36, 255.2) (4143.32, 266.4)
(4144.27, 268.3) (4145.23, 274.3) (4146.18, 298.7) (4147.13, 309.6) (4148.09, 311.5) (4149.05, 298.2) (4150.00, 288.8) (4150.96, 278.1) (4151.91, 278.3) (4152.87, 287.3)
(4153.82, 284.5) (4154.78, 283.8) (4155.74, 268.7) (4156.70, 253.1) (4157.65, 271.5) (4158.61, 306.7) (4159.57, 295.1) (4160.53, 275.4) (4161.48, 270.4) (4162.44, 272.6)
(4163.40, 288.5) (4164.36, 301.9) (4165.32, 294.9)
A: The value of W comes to 3.2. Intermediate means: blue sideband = 280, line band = 256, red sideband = 276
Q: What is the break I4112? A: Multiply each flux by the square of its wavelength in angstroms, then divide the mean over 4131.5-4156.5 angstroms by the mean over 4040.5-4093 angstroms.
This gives 1.02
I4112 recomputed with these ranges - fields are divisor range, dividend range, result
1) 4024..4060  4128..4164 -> 1.03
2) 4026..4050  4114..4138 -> 0.97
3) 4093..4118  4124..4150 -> 1.21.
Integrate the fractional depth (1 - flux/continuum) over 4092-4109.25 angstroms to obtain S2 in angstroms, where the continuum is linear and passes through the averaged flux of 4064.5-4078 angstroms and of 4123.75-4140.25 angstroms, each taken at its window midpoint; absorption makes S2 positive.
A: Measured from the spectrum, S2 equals 3.90 angstroms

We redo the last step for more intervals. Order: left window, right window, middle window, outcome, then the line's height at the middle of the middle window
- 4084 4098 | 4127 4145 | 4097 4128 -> 3.5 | 273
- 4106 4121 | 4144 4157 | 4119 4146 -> 0.5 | 274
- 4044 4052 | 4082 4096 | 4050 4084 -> 0.7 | 285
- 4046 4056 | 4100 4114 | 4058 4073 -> -0.3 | 271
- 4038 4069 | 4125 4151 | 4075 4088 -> -0.3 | 279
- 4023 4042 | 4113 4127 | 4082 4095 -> -0.6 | 275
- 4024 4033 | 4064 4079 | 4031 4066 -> 0.3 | 283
